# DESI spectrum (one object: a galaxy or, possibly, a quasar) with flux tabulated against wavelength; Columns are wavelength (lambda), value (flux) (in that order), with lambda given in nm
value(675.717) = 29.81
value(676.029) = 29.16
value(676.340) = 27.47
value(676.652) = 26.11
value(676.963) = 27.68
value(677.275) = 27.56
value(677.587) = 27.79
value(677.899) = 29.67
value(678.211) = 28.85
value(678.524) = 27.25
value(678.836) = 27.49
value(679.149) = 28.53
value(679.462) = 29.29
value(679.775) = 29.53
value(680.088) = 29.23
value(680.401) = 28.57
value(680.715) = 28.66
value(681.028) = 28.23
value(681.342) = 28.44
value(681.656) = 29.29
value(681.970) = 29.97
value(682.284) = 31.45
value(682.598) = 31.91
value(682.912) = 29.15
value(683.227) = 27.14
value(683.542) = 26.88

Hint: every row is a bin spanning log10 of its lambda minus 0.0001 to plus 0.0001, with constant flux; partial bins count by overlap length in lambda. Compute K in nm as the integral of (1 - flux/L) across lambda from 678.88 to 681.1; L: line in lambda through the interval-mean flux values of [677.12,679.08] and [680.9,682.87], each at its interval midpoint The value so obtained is 0.01 nm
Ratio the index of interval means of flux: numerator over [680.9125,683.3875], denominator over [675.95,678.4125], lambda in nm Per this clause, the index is 1.05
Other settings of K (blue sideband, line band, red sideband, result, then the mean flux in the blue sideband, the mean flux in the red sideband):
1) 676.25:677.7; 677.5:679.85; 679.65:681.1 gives -0.038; 27.3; 28.9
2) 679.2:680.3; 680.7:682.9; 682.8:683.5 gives -0.105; 29.2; 27.8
